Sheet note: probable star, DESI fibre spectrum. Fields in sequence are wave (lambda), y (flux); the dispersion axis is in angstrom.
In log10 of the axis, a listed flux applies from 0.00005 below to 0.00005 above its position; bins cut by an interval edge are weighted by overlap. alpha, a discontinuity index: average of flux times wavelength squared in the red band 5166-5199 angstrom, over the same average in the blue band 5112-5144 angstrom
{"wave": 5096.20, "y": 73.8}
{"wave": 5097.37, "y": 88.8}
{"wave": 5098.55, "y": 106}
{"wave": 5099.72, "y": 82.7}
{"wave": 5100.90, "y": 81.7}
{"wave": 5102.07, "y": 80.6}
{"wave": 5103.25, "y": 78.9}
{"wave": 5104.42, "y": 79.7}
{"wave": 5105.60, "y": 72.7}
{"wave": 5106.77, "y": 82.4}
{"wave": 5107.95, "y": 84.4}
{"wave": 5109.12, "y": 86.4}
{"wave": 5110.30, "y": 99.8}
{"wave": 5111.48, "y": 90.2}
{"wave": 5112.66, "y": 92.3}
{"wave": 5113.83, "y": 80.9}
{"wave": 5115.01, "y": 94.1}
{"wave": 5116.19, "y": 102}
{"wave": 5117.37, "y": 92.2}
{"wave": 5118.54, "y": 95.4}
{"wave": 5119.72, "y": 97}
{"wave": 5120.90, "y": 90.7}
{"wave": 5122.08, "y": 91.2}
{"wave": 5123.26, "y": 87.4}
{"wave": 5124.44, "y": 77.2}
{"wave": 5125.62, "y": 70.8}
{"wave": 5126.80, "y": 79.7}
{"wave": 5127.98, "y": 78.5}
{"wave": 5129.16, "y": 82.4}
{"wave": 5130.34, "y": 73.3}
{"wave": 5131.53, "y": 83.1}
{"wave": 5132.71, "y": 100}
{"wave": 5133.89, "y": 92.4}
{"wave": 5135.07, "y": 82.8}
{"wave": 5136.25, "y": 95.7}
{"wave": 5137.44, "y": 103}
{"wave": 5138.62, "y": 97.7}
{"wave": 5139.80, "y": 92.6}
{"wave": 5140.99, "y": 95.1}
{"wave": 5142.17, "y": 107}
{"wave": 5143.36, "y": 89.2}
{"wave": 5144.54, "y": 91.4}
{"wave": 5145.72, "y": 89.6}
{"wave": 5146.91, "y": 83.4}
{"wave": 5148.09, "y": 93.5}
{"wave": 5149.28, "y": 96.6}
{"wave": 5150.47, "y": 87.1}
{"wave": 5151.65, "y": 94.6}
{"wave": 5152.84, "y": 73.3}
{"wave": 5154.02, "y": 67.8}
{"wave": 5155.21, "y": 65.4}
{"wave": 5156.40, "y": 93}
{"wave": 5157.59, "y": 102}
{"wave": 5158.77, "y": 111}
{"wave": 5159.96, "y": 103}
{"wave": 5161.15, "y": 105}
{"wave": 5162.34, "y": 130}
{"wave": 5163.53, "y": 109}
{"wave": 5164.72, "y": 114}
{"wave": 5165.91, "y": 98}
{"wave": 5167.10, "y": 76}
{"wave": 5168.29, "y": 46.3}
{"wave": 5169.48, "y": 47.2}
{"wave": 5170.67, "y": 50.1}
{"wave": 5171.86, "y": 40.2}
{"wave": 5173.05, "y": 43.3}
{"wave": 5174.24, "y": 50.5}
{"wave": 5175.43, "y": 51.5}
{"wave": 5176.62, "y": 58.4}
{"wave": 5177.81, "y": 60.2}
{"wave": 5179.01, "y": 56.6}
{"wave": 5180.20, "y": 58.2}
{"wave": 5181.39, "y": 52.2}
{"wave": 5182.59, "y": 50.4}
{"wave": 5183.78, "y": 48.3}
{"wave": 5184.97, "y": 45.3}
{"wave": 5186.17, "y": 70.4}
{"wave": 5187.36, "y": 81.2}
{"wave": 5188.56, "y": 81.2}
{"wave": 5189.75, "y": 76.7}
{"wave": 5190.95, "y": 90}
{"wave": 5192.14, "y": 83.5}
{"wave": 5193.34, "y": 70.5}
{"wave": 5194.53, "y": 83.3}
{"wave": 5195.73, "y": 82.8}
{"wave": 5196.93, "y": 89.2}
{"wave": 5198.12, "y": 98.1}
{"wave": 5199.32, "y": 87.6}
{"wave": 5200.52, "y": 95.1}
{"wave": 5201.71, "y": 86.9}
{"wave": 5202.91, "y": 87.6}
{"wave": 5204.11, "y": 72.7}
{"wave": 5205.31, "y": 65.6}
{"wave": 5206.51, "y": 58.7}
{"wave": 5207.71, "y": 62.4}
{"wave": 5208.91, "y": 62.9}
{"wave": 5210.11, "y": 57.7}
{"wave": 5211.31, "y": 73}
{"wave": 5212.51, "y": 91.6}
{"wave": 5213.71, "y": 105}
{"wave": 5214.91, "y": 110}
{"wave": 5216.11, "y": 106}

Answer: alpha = 0.74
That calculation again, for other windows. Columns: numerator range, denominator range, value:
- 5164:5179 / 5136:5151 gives 0.66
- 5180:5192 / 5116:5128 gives 0.78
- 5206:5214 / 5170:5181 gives 1.40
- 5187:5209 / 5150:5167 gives 0.85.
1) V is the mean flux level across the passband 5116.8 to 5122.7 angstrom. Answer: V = 93.4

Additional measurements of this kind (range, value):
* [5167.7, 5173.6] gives 45.5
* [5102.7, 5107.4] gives 78.5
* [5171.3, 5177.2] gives 48.9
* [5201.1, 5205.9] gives 78.3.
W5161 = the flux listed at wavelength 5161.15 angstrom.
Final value 105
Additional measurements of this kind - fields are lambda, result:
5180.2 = 58.2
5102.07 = 80.6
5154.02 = 67.8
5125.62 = 70.8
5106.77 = 82.4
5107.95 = 84.4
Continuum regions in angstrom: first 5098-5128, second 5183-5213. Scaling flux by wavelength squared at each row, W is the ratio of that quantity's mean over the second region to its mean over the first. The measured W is 0.90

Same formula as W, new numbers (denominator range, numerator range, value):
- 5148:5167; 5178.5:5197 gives 0.73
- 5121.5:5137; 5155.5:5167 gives 1.26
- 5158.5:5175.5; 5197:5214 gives 1.02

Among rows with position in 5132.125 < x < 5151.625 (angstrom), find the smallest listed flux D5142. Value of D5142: 82.8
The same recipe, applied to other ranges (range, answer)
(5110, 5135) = 70.8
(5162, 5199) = 40.2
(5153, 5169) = 46.3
